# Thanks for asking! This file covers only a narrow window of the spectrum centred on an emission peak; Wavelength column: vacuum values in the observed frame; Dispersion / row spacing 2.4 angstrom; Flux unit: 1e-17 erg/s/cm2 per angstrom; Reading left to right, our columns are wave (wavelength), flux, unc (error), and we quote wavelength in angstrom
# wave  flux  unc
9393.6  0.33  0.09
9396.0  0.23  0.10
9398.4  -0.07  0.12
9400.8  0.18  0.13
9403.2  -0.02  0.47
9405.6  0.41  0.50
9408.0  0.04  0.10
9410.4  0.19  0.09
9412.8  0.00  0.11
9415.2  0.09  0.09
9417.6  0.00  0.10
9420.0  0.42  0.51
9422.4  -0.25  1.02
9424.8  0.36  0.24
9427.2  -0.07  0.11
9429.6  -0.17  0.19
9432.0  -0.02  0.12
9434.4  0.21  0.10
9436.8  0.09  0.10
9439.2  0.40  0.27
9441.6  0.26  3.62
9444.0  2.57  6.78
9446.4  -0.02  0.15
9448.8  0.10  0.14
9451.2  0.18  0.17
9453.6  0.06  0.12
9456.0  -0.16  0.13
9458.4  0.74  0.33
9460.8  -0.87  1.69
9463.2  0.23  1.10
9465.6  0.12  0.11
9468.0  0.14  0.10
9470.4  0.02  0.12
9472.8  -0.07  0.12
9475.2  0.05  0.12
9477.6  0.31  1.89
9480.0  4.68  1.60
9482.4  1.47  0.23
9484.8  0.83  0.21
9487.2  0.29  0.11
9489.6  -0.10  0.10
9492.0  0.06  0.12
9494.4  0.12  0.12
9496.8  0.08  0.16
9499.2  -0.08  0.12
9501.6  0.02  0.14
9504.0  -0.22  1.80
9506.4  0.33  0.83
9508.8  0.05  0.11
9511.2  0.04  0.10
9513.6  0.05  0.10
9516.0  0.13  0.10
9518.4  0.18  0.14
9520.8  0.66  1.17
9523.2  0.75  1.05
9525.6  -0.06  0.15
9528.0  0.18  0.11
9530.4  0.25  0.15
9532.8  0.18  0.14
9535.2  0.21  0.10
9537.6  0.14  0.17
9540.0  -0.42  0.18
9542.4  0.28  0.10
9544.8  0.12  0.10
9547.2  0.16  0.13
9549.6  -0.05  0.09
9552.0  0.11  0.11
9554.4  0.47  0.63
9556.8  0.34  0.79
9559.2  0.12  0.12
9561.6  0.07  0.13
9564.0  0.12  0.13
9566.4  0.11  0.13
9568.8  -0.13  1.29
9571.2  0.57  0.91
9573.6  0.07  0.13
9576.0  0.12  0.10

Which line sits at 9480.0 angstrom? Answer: [O III]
